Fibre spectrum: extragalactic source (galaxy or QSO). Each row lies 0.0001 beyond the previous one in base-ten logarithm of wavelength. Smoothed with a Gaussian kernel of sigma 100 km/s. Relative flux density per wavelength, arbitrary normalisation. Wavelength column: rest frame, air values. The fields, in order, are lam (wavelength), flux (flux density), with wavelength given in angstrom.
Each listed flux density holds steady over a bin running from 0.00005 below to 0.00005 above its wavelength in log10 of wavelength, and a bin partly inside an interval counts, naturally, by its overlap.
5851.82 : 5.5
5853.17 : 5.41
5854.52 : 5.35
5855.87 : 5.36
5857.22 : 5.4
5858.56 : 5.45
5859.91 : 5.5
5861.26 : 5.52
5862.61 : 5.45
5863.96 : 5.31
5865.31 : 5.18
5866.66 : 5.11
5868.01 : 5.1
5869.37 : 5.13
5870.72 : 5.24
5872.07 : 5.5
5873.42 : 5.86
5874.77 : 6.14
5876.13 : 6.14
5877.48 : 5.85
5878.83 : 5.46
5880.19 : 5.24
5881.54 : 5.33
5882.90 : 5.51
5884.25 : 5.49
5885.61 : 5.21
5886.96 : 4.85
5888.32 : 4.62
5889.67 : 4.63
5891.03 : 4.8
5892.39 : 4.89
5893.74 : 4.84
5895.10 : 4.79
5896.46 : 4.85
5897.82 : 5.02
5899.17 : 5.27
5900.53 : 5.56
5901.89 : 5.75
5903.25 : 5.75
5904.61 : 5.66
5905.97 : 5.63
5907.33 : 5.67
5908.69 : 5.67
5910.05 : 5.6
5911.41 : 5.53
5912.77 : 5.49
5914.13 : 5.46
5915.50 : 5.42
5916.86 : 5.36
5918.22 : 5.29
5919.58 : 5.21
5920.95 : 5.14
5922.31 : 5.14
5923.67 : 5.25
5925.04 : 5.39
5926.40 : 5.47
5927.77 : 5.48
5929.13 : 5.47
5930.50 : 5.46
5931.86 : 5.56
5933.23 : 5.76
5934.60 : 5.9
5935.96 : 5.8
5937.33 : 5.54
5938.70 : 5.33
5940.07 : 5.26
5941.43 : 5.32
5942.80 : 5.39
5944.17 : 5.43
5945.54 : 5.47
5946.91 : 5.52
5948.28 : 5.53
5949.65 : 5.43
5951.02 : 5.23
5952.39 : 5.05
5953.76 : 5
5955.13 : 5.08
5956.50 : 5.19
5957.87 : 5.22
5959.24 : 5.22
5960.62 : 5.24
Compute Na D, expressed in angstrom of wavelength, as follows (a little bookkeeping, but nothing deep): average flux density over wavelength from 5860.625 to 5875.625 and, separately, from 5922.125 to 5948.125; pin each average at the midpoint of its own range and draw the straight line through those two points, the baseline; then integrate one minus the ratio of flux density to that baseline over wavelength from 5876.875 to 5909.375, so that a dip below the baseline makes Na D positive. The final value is 1.06 angstrom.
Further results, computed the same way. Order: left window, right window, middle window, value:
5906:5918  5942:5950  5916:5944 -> 0.3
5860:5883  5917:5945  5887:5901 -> 1.4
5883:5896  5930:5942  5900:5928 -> -1.2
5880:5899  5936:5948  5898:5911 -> -1.2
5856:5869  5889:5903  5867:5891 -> -0.7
